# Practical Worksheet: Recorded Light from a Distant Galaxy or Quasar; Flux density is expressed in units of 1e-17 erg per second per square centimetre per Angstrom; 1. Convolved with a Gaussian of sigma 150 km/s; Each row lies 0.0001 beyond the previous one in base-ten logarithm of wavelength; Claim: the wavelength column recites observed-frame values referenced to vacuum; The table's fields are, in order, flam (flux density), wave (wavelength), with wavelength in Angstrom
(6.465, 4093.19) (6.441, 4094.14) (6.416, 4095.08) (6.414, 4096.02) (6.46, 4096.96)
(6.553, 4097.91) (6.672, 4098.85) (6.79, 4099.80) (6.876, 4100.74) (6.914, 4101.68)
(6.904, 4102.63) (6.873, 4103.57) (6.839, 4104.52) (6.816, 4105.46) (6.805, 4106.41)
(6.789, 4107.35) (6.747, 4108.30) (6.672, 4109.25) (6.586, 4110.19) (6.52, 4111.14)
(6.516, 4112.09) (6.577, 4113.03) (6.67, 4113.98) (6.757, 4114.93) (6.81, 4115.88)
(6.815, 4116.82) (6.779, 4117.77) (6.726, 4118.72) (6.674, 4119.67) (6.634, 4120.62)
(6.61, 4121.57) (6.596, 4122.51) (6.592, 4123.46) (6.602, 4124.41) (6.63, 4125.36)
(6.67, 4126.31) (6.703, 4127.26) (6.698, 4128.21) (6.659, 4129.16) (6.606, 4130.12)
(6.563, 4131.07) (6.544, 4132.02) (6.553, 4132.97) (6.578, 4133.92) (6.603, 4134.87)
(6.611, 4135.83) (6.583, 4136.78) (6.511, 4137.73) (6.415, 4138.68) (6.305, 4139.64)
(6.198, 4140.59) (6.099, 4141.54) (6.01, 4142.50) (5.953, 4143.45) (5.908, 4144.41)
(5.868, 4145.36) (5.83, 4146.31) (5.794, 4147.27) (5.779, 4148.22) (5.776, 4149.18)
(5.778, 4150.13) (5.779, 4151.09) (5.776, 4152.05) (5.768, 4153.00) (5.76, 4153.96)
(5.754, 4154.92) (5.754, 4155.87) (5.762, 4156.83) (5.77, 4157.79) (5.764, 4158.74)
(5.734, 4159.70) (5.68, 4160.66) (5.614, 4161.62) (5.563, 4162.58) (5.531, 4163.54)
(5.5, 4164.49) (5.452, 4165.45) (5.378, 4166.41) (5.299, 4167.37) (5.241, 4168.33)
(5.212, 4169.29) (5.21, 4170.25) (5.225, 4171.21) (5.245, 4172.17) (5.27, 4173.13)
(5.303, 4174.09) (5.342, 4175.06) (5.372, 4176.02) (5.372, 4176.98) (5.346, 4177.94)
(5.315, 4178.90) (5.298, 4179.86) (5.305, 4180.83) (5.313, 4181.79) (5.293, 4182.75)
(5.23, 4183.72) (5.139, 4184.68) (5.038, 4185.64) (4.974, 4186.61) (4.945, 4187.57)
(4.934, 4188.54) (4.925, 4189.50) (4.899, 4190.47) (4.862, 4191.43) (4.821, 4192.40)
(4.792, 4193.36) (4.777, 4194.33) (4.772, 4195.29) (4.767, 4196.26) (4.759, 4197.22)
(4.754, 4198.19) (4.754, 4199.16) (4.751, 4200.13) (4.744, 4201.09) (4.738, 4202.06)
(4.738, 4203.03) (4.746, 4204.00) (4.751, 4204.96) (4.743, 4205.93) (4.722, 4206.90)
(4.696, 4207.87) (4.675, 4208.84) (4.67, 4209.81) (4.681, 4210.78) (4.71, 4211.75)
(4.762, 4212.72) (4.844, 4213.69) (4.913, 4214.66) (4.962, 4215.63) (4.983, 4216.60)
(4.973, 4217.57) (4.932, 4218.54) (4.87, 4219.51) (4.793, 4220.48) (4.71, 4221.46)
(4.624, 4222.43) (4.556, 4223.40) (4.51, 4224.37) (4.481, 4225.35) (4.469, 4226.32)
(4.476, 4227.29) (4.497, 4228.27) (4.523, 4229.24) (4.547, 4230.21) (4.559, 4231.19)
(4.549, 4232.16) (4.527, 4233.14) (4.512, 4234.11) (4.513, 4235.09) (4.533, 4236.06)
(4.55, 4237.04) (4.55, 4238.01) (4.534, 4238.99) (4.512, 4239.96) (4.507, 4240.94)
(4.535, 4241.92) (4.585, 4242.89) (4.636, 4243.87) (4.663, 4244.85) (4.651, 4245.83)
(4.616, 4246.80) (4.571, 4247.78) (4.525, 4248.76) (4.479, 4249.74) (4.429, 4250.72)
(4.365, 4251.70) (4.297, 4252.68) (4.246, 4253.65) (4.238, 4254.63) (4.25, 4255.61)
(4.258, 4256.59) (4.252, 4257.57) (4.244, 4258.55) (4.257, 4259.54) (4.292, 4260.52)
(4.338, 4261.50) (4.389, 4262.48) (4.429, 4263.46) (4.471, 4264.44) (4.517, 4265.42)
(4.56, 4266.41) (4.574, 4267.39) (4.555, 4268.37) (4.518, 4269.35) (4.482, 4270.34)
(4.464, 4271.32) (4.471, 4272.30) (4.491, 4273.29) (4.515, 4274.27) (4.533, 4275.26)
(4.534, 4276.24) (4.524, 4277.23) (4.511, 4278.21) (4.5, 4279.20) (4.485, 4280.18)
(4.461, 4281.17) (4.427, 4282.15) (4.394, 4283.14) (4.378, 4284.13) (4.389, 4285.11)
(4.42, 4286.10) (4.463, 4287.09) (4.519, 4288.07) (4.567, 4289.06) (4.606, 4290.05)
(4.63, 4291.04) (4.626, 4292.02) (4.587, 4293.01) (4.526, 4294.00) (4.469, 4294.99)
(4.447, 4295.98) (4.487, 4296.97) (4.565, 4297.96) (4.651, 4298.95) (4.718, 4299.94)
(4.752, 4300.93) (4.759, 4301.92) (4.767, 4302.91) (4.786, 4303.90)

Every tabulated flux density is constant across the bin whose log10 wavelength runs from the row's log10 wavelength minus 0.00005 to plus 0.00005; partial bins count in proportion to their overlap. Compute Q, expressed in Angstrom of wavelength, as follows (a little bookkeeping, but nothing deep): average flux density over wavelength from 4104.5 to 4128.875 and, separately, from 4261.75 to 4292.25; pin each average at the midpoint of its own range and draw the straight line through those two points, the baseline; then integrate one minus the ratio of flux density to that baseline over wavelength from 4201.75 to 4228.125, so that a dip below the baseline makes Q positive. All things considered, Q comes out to 3.03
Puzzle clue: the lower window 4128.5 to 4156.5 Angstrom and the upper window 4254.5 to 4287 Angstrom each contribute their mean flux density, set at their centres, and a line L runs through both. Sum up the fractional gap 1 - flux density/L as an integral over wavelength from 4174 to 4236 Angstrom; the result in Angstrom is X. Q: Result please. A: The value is 5.5 Angstrom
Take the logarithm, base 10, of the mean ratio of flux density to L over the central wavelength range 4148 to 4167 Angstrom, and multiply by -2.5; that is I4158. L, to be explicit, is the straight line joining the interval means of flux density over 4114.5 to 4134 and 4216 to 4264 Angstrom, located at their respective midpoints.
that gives 0.07 mag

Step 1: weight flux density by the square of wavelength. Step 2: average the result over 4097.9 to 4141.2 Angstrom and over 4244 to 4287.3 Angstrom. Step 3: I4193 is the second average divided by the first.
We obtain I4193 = 0.72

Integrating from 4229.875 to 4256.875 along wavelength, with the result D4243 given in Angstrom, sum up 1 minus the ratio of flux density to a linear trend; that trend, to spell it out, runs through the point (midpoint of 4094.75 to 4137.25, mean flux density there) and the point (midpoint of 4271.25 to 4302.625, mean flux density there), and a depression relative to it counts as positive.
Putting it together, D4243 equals 3.1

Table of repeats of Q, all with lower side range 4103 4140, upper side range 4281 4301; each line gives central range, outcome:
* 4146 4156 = 0.8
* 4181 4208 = 4.0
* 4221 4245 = 3.2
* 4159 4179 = 2.2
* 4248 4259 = 1.5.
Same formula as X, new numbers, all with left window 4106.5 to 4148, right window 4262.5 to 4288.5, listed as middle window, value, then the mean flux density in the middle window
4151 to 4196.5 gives 4.3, 5.31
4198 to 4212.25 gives 1.9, 4.72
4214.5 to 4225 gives 0.9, 4.79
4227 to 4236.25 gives 1.0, 4.52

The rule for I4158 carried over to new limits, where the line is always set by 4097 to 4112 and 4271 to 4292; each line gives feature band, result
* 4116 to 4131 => -0.03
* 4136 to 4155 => 0.04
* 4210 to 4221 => 0.10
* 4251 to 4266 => 0.11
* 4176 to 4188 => 0.11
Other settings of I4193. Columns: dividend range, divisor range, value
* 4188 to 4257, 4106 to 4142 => 0.74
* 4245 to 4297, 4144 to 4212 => 0.89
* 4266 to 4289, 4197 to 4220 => 0.97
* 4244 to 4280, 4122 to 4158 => 0.76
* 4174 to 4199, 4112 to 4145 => 0.80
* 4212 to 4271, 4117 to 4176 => 0.79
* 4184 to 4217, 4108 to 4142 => 0.76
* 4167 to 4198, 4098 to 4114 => 0.79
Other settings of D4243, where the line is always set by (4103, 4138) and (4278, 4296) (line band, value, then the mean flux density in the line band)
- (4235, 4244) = 1.0 Angstrom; 4.55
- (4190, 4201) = 1.7 Angstrom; 4.79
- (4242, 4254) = 1.2 Angstrom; 4.51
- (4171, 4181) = 1.1 Angstrom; 5.31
